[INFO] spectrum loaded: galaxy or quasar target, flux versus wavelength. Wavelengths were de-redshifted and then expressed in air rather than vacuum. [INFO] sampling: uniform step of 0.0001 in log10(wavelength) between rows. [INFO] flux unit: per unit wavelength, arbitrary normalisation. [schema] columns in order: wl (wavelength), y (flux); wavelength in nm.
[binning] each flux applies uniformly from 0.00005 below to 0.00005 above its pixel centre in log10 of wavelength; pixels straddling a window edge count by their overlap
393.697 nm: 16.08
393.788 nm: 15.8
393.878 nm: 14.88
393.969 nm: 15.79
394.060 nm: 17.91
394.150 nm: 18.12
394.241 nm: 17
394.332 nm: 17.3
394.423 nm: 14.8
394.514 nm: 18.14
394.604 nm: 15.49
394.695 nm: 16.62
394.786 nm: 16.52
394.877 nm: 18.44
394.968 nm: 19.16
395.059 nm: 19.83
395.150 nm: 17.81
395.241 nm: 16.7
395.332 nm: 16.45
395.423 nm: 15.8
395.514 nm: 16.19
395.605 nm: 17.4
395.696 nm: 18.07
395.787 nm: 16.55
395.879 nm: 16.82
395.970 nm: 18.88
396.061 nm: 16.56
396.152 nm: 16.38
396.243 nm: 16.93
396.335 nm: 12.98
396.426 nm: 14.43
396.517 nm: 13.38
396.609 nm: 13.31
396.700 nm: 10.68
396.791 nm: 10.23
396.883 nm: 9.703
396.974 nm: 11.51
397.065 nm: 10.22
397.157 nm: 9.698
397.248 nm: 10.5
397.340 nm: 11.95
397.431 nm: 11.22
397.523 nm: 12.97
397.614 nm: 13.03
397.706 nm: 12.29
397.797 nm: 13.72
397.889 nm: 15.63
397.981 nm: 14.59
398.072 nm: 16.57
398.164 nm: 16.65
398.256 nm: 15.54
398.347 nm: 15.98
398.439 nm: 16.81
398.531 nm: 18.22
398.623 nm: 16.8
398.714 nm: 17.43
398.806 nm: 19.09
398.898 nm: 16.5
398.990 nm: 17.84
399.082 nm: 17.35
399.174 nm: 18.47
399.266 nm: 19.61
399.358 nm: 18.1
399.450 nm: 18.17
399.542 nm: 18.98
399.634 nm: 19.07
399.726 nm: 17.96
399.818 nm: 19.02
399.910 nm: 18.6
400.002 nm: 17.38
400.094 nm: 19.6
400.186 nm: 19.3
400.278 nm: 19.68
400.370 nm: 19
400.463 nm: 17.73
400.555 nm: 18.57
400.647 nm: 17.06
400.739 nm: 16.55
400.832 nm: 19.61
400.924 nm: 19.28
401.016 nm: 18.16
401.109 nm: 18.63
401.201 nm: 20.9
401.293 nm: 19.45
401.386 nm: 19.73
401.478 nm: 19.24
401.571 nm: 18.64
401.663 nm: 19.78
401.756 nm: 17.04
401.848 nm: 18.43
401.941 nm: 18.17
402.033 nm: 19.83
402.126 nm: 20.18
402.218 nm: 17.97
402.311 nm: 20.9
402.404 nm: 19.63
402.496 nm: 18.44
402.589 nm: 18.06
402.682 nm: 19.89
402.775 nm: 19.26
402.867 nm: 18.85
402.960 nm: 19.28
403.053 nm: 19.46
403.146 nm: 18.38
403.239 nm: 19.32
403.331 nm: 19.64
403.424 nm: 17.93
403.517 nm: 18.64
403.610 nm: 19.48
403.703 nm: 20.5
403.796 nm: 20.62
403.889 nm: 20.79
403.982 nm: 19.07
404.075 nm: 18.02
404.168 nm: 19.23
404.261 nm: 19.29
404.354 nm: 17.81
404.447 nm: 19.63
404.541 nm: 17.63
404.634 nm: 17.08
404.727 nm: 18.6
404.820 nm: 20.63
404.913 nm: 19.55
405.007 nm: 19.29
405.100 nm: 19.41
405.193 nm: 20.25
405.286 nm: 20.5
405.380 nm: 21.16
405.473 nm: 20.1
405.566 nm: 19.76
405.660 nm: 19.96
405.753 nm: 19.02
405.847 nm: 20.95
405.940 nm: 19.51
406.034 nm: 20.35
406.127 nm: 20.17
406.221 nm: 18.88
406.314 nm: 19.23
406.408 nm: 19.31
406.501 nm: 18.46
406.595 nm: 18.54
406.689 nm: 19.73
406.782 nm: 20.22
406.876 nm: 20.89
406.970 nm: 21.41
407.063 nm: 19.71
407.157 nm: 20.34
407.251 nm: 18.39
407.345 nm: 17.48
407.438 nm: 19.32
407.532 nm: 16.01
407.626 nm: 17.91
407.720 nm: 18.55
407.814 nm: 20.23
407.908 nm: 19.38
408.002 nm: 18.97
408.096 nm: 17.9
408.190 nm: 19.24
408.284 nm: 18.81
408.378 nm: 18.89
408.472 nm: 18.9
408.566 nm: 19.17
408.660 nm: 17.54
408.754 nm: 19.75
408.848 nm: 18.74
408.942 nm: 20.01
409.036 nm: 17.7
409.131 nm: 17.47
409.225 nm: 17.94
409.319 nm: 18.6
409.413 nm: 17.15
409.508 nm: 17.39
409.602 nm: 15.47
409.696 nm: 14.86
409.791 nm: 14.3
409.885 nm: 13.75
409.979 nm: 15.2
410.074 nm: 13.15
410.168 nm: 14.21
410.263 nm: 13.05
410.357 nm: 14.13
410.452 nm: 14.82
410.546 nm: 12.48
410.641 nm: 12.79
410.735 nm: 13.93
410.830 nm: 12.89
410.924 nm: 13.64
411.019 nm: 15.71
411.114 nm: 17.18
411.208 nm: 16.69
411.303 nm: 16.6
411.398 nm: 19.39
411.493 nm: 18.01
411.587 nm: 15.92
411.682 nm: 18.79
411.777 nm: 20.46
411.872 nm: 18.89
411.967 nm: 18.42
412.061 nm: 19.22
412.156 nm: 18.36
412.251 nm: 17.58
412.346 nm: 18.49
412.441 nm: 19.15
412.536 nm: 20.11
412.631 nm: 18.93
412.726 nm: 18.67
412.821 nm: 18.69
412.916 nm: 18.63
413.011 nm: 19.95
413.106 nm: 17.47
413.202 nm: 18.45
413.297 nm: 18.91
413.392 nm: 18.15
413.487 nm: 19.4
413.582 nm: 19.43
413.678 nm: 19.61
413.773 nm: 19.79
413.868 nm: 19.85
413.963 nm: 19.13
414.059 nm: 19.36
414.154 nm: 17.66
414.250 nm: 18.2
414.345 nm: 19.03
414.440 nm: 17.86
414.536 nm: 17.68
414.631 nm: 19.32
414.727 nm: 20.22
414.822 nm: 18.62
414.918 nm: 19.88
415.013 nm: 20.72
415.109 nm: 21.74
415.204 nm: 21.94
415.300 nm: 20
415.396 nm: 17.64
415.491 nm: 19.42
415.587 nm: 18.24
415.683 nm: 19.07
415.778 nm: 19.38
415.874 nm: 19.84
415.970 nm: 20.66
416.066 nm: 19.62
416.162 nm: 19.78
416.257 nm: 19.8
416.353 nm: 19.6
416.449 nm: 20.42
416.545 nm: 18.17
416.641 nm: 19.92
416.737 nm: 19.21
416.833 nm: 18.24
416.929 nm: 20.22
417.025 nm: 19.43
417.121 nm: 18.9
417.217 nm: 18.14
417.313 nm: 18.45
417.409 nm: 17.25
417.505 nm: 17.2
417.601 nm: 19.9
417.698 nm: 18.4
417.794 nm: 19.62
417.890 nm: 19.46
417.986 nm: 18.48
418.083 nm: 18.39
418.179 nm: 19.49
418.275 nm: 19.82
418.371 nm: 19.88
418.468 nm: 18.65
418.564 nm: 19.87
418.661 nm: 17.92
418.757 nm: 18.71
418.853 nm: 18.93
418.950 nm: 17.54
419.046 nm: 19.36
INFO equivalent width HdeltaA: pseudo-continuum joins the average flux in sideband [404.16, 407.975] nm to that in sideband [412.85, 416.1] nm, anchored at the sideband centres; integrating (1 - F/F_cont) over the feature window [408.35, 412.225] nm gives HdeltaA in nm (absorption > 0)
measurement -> 0.54 nm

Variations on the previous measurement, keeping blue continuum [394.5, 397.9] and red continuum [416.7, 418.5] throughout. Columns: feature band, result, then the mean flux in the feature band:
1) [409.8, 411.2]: 0.27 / 14.2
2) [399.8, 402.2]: -0.48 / 18.8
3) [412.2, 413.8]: -0.08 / 18.9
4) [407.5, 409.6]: -0.16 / 18.4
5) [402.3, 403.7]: -0.27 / 19.1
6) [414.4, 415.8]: -0.08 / 19.5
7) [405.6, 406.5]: -0.16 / 19.6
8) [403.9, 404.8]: -0.13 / 18.6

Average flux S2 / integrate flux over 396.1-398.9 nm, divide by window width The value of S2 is 14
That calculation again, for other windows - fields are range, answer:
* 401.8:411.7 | 18.3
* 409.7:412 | 15.6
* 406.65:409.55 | 18.8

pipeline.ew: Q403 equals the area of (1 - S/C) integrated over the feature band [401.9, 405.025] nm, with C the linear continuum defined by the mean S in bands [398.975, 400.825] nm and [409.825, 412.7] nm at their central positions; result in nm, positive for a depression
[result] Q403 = -0.24 nm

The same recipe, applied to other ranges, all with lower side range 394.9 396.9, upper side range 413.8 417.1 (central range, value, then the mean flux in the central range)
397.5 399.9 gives -0.082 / 16.9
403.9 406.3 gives -0.271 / 19.5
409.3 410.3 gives 0.176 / 15.1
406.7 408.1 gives -0.099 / 19.2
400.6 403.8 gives -0.397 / 19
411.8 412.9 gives 0.001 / 18.8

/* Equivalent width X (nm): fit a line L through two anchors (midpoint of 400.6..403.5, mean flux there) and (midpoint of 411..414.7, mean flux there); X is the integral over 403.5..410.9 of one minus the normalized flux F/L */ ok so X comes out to 0.23 nm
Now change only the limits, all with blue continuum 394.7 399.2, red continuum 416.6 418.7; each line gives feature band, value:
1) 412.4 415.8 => -0.159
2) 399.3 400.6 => -0.233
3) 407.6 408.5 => -0.086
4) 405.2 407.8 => -0.386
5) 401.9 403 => -0.199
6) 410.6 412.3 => 0.088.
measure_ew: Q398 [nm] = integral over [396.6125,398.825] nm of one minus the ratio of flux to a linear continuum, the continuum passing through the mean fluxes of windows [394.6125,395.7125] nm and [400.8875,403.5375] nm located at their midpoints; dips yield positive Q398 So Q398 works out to 0.53 nm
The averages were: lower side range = 17.3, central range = 13.7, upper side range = 19.1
